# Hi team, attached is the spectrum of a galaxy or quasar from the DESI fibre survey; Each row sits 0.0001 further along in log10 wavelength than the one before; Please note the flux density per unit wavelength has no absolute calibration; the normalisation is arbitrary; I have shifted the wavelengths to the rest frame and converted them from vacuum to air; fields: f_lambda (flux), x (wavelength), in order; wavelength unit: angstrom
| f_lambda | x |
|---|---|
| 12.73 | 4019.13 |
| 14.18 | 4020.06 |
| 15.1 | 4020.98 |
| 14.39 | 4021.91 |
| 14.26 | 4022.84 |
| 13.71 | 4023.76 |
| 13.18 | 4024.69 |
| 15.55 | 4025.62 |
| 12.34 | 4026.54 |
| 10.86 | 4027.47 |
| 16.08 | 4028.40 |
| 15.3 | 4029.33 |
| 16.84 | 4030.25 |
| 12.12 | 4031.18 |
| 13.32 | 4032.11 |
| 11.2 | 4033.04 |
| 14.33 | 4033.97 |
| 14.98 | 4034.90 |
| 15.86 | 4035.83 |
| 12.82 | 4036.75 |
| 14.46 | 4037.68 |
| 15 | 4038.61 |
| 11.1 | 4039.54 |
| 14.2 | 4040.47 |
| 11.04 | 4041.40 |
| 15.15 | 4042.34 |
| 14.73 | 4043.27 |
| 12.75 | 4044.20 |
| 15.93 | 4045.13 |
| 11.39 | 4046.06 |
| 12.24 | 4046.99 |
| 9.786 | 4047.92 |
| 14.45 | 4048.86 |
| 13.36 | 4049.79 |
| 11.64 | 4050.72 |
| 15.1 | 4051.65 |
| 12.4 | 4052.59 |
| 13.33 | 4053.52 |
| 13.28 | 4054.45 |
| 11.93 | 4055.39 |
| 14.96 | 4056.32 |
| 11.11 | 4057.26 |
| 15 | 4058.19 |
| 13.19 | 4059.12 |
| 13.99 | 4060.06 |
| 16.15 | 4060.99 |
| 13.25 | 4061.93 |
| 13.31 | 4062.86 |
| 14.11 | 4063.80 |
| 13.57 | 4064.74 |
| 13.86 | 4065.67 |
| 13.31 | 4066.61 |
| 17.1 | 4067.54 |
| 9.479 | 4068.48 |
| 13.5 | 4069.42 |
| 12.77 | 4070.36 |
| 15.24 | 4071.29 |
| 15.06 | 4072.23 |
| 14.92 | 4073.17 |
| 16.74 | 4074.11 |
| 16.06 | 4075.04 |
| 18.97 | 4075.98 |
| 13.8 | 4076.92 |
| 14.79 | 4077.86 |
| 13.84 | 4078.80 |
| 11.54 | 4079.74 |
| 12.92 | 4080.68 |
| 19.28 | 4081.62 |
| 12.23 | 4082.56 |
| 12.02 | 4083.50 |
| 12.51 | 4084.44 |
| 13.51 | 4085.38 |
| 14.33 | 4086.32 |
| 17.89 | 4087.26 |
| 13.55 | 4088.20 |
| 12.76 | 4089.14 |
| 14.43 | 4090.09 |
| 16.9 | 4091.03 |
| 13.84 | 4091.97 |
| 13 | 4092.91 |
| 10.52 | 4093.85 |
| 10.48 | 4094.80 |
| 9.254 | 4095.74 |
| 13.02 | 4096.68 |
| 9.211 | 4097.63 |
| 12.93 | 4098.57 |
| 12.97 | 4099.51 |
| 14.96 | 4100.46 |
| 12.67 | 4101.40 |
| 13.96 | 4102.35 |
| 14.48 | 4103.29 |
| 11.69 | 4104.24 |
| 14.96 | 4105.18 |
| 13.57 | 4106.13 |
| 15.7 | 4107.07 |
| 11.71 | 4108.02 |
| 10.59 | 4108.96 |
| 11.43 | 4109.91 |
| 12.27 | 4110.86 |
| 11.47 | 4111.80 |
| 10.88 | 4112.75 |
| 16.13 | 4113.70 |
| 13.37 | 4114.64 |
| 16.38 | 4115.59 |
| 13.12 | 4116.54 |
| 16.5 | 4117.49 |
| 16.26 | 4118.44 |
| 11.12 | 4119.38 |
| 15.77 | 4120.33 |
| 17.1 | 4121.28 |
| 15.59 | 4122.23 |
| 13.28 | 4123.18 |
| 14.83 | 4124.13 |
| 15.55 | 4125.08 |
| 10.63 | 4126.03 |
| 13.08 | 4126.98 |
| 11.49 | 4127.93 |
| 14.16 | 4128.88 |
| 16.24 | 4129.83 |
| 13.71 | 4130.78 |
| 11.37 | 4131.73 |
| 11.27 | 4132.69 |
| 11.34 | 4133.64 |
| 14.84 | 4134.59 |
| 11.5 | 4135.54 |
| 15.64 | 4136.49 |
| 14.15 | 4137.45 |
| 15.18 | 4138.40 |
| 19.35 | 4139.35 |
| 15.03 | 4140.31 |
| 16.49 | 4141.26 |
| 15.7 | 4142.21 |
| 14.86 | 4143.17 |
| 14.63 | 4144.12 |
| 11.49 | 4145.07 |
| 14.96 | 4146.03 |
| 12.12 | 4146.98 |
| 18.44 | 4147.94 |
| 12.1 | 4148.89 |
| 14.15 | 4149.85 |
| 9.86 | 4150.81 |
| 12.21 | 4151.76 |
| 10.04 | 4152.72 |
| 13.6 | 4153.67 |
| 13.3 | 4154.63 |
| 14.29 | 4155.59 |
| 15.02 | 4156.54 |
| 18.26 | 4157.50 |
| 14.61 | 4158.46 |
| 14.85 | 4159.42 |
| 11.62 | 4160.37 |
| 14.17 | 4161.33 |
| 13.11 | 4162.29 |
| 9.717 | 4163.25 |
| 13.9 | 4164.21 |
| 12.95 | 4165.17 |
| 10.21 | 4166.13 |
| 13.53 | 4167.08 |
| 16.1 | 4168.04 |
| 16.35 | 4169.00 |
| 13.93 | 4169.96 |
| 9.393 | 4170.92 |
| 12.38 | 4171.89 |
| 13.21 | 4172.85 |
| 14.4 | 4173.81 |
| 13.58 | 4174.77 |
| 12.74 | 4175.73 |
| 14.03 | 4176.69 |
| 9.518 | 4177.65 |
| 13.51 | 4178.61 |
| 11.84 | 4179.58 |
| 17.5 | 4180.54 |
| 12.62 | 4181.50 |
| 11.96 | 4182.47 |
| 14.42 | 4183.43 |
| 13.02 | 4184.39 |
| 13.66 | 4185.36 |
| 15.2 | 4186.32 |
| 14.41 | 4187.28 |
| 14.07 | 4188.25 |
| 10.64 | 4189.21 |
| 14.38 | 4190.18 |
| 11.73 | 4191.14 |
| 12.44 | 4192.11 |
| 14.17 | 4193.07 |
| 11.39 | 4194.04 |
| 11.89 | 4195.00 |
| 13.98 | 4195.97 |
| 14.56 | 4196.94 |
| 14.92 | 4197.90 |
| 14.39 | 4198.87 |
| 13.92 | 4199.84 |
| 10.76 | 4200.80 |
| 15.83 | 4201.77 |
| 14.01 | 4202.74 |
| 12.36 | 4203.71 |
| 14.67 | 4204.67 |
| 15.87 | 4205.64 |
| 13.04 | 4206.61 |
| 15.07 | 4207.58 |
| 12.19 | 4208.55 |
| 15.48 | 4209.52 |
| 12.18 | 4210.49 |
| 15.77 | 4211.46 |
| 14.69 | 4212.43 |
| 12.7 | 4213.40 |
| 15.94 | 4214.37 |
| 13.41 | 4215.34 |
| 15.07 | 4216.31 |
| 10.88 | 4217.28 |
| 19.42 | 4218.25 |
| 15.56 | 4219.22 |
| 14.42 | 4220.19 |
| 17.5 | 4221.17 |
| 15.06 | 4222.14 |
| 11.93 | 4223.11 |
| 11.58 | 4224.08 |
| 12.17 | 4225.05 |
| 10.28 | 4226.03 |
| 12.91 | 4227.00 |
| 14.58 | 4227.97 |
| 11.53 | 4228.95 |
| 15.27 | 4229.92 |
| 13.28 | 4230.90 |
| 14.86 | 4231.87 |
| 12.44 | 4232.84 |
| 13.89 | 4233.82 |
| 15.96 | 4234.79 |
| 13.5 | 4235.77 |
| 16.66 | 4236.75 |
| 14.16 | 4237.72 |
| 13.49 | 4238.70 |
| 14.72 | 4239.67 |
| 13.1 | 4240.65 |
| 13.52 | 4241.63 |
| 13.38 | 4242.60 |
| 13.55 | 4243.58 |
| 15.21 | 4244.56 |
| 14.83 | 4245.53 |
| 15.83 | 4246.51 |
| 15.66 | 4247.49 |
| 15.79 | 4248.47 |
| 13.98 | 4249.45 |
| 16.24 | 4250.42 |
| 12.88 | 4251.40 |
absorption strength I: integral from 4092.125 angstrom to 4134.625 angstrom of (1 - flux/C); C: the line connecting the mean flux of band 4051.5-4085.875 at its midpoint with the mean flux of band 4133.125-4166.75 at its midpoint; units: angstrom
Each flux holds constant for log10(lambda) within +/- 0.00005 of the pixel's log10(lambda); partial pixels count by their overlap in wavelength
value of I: 2.1 angstrom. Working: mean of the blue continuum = 14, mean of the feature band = 13.2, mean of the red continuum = 13.8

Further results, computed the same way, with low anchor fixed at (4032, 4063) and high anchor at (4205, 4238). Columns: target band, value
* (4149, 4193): 2.1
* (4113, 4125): -1.0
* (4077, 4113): 1.3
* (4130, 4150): -0.7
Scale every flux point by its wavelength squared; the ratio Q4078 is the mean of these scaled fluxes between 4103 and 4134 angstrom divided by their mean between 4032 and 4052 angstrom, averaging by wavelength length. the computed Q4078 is 1.05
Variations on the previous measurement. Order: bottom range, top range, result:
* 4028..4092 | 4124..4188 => 1.02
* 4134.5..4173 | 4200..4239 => 1.05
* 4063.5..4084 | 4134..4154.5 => 1.02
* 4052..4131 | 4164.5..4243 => 1.05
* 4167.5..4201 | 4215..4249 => 1.08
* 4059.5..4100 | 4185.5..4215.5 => 1.06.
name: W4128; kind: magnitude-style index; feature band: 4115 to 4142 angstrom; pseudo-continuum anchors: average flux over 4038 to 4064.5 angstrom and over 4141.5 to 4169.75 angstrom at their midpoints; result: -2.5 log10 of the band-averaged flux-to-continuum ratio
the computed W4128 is -0.06 mag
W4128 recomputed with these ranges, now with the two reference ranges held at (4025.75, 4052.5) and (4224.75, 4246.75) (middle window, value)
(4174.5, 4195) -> 0.05 mag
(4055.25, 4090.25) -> -0.04 mag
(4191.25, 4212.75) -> 0.00 mag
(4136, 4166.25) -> -0.02 mag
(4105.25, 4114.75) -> 0.07 mag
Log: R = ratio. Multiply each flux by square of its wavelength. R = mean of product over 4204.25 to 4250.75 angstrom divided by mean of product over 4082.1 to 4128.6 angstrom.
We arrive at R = 1.1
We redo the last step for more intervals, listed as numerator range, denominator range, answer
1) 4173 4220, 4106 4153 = 1.03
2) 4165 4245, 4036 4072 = 1.10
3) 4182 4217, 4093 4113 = 1.16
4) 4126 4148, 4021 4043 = 1.07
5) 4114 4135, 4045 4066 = 1.08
